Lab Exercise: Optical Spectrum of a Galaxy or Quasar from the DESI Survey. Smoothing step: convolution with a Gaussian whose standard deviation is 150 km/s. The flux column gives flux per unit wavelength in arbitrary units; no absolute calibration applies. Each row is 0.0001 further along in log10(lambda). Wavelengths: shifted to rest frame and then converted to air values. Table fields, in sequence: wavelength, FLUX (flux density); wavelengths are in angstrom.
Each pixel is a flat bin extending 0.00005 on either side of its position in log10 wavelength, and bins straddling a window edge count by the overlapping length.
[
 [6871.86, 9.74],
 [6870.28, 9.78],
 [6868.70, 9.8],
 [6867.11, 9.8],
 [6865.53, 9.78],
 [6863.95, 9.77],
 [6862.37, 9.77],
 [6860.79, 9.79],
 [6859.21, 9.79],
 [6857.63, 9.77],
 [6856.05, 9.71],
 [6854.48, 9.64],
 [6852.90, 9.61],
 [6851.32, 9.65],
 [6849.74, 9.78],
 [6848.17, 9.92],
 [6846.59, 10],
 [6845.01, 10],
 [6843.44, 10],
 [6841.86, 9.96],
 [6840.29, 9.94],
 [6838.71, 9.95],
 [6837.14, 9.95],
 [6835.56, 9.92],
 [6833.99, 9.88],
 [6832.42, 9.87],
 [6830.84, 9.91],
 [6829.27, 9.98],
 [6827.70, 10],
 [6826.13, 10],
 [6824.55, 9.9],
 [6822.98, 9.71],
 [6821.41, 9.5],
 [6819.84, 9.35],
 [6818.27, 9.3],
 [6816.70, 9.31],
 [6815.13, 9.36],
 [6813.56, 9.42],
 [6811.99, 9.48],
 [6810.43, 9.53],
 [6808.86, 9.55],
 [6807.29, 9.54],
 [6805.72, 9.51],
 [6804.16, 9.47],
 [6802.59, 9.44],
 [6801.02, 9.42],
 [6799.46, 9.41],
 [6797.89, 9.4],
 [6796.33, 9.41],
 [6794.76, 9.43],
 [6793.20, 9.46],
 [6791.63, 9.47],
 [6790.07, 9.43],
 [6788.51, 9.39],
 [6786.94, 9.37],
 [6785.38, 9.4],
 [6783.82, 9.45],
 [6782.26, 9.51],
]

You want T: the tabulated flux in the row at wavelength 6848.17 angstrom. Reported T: 9.92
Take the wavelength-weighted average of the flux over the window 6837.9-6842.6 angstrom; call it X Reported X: 9.96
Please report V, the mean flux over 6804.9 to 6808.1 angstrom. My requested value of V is 9.53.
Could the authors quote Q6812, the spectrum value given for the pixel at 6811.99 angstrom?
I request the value 9.48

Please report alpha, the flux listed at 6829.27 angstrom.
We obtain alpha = 9.98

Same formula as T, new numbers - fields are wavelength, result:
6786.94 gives 9.37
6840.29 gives 9.94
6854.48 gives 9.64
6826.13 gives 10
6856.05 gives 9.71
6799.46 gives 9.41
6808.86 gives 9.55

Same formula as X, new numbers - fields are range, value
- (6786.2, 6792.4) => 9.42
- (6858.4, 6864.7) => 9.78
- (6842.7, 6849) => 9.99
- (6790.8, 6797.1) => 9.44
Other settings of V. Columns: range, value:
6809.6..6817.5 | 9.42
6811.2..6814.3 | 9.47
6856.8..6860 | 9.77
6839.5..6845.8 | 9.98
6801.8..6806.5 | 9.47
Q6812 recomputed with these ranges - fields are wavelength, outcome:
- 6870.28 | 9.78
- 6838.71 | 9.95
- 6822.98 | 9.71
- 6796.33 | 9.41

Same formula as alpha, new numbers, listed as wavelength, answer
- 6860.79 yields 9.79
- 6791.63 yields 9.47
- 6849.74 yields 9.78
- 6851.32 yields 9.65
